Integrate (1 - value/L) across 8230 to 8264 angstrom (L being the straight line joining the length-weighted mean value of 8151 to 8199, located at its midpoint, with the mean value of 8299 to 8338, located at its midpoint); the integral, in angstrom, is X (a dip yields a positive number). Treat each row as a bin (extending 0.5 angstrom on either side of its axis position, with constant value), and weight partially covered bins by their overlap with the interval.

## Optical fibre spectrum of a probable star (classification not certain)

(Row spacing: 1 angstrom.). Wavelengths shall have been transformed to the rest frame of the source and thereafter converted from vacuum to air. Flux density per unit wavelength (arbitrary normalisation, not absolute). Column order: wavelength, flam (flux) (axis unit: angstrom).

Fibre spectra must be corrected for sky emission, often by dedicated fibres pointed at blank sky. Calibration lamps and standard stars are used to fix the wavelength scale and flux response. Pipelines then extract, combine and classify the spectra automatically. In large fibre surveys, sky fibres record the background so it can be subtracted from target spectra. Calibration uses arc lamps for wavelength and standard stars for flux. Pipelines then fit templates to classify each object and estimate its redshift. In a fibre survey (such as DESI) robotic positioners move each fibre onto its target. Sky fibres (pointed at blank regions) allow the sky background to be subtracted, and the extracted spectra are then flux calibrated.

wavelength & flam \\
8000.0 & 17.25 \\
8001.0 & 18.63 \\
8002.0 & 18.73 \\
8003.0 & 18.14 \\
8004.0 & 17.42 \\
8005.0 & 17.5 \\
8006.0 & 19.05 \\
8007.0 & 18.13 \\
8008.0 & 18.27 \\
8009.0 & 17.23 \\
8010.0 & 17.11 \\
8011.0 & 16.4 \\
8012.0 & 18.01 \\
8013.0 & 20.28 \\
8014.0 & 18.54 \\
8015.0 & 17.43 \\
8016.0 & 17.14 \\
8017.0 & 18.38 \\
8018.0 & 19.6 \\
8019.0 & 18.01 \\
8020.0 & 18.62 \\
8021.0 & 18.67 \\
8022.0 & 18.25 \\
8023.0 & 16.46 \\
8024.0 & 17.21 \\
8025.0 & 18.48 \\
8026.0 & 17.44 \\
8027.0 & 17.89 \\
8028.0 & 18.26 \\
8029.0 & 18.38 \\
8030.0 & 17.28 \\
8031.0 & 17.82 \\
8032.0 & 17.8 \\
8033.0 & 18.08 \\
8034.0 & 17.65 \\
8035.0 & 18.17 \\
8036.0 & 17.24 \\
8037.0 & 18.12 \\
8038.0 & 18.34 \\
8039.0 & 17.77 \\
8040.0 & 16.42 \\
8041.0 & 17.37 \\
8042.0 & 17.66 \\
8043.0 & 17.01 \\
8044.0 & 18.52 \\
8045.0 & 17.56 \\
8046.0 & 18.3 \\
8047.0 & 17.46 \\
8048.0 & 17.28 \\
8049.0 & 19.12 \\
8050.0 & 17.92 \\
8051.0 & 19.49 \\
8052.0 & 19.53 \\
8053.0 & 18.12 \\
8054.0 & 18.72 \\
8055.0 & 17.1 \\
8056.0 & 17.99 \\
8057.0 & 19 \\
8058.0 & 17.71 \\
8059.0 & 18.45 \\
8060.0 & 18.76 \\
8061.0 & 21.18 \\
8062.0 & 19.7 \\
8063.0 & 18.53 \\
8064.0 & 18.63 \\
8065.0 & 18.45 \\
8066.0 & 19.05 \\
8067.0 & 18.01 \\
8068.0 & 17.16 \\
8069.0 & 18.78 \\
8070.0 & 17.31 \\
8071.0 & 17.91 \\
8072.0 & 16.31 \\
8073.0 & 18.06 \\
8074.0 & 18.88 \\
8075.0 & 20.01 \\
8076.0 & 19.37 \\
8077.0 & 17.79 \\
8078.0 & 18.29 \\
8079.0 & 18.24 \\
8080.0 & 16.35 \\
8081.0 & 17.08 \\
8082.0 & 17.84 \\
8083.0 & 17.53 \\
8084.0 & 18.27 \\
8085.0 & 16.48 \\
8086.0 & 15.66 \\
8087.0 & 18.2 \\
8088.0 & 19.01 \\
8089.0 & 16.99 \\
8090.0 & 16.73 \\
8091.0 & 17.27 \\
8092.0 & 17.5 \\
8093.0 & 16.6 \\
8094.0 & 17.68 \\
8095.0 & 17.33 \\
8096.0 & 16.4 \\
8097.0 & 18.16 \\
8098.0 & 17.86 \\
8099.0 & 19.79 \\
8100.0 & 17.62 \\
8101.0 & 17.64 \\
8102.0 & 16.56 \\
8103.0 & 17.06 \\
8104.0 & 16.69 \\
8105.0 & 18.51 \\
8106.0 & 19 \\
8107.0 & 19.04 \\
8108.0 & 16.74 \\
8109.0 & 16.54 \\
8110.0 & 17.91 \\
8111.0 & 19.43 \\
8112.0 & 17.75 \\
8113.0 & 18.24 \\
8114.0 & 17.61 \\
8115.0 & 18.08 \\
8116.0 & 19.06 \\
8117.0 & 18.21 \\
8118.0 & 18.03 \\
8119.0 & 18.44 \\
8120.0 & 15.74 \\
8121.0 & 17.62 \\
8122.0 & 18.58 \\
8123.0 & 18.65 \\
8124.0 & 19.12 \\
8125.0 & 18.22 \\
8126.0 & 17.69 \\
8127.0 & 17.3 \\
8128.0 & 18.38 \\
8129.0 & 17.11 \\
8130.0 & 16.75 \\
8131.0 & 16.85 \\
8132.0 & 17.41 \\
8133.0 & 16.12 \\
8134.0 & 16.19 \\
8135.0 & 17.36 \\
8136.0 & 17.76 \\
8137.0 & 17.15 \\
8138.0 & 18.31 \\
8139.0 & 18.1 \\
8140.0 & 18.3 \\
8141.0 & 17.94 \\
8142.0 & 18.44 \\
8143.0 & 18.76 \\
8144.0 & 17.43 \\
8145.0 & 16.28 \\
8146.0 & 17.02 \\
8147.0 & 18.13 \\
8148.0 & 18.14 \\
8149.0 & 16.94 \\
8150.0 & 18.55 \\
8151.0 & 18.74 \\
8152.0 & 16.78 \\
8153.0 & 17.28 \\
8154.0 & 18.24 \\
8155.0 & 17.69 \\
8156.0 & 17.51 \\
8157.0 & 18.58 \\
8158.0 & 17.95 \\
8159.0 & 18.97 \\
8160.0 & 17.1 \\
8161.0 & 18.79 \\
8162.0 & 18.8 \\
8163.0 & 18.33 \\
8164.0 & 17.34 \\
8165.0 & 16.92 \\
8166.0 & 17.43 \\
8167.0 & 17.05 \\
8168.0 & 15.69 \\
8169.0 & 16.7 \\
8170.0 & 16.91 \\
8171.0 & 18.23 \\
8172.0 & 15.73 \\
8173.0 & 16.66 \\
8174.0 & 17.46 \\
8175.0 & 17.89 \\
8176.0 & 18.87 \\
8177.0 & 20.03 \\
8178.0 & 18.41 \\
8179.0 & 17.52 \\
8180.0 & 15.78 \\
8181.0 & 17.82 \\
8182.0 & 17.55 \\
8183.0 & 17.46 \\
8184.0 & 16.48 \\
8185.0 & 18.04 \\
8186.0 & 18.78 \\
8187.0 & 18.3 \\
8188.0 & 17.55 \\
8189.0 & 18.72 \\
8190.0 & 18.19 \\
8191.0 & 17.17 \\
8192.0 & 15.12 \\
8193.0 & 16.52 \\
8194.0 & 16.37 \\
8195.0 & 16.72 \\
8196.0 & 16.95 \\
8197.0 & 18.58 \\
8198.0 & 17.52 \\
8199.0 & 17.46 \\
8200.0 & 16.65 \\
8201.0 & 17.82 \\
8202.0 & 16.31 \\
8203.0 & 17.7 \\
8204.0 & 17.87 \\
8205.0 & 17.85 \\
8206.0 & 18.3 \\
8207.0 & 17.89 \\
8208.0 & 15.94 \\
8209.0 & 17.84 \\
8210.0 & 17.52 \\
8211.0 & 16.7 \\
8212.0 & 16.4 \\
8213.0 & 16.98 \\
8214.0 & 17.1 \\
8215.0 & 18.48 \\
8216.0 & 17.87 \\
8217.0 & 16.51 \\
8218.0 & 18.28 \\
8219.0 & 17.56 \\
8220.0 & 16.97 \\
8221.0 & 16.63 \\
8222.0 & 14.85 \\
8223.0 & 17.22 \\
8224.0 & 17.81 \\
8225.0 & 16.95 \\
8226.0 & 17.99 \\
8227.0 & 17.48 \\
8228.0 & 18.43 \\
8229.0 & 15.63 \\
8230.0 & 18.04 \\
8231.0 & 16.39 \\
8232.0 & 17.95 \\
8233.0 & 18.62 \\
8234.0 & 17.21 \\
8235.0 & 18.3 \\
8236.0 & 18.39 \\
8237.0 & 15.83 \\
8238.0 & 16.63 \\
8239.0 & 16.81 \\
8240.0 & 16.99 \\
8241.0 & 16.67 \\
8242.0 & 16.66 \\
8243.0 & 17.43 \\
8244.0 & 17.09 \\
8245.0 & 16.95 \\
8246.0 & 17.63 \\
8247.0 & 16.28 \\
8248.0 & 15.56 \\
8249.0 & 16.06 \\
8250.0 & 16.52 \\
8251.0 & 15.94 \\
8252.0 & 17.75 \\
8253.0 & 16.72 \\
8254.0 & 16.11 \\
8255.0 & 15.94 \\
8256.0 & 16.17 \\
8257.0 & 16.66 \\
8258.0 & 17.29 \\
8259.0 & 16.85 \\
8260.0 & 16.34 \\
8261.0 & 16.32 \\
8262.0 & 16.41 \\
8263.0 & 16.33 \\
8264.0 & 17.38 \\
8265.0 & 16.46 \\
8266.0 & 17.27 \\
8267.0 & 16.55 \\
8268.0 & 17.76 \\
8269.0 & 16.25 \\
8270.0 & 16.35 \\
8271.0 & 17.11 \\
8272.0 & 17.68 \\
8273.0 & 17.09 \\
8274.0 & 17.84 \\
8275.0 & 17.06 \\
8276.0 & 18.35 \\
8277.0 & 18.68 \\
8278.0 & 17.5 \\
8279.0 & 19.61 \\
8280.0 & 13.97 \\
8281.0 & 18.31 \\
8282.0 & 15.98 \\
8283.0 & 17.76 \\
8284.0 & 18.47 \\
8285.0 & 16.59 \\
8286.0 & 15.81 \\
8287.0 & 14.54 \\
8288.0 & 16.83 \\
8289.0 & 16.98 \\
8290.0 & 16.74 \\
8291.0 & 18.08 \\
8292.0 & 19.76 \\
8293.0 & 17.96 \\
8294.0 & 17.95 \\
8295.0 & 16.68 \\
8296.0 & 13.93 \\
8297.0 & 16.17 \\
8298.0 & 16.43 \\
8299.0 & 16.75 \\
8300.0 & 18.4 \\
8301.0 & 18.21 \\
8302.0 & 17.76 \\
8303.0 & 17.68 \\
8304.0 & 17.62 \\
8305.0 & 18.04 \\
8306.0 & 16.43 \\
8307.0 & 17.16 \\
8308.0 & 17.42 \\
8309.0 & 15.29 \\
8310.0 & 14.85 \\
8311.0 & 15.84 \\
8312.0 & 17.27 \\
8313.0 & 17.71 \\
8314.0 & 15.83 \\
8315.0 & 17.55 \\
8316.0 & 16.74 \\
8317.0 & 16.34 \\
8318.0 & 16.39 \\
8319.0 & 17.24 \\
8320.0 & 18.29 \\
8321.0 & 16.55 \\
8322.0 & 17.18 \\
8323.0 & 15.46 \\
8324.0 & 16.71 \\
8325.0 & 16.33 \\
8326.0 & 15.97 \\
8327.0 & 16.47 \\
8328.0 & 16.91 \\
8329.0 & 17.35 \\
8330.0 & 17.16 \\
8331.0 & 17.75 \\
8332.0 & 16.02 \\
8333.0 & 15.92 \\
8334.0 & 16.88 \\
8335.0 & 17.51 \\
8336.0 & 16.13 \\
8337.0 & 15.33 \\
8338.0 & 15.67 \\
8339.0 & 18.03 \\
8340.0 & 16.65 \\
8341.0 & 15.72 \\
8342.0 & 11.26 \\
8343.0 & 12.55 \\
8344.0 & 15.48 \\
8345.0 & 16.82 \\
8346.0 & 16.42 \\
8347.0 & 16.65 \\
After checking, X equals 0.7 angstrom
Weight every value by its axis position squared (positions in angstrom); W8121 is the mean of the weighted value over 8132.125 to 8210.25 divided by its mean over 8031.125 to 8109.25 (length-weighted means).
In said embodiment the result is 1.00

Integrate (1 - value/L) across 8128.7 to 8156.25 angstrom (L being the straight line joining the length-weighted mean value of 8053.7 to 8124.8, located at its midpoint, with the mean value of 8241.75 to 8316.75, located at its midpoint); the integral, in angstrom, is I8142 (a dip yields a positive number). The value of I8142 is 0.2 angstrom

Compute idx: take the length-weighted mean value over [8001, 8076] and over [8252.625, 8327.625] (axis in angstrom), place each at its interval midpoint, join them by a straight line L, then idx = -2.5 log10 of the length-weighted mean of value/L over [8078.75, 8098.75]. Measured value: 0.03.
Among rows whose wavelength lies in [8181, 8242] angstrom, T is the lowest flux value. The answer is 14.85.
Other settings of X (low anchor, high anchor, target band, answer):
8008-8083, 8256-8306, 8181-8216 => 0.1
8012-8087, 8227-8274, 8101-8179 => -0.8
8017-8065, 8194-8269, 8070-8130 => 0.1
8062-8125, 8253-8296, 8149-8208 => -0.3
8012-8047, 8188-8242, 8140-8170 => -0.4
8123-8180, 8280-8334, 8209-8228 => 0.1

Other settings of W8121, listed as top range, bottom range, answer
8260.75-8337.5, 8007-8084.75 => 1.00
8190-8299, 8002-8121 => 0.99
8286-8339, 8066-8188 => 0.99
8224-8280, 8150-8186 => 0.99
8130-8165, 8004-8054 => 1.01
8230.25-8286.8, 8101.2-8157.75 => 0.99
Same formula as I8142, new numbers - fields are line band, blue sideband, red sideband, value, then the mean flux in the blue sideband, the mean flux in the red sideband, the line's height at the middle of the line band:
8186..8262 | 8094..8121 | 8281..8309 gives 1.2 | 17.8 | 17.1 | 17.4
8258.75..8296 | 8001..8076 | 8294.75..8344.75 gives -0.8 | 18.1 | 16.5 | 16.7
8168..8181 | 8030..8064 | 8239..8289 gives 0.0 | 18.2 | 16.9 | 17.4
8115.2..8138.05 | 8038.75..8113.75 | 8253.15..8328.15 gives 0.1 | 18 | 16.9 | 17.7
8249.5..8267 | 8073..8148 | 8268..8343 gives 0.4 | 17.7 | 16.8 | 17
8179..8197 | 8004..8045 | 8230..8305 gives 0.0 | 17.9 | 17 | 17.3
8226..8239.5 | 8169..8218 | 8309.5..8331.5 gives -0.1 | 17.4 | 16.7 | 17.2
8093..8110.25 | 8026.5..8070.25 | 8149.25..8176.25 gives 0.3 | 18.2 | 17.6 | 17.9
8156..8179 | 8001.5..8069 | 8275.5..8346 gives -0.3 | 18.1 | 16.7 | 17.5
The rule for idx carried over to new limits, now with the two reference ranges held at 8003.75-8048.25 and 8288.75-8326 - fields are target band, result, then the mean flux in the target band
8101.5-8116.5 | -0.017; 17.9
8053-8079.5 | -0.041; 18.4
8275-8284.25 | -0.033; 17.6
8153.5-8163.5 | -0.046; 18.2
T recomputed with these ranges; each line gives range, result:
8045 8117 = 15.66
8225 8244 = 15.63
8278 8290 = 13.97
